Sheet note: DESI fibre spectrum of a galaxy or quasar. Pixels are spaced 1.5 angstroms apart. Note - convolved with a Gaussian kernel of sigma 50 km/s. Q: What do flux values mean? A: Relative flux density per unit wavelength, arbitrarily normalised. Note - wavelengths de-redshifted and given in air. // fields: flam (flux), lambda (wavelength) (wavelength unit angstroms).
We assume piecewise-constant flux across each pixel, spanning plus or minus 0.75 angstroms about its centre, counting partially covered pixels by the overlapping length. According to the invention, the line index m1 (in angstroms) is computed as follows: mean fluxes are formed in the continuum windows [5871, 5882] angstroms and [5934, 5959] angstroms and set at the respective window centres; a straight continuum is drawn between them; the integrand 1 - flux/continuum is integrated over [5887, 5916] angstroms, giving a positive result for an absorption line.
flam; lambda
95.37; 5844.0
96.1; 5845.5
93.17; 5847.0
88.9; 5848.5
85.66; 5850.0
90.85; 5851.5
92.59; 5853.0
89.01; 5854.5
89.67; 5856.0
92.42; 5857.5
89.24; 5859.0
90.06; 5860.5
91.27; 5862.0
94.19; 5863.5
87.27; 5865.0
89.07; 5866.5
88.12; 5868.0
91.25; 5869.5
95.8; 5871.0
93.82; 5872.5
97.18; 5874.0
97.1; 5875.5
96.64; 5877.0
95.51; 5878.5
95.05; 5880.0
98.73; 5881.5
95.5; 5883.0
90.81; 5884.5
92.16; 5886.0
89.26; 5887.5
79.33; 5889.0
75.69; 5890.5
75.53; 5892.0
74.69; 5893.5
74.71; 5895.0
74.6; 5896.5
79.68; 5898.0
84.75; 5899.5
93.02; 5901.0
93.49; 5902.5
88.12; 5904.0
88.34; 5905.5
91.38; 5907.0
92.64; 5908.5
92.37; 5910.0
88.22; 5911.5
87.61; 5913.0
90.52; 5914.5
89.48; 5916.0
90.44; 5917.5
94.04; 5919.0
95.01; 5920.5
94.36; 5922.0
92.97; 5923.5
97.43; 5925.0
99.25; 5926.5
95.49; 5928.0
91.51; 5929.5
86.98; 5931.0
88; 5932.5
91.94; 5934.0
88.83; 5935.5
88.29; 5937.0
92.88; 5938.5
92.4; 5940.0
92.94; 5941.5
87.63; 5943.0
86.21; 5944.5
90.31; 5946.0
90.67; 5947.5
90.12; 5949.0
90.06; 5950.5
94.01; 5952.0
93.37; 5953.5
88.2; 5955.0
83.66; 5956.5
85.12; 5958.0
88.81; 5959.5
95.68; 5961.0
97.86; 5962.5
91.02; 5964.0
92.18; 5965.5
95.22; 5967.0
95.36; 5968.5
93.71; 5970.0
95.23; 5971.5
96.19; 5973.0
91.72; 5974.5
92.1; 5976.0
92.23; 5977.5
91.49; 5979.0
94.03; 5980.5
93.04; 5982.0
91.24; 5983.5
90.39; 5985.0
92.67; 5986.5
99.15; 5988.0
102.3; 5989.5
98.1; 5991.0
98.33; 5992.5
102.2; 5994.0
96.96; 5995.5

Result 2.7 angstroms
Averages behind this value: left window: 96.2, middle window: 85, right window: 89.7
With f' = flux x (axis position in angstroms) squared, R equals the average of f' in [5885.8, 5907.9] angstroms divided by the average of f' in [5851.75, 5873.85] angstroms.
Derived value 0.9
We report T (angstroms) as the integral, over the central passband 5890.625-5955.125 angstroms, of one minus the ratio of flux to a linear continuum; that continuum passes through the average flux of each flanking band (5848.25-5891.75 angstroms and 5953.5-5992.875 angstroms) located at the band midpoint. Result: 2.0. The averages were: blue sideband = 91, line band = 89.2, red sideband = 93.2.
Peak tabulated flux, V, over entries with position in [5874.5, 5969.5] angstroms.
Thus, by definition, 99.25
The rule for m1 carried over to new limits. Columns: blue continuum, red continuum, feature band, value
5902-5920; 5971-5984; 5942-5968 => 0.4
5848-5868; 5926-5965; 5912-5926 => -0.3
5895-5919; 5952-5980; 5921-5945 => -0.5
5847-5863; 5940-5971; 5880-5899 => 1.4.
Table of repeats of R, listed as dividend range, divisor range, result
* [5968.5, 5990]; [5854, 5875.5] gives 1.07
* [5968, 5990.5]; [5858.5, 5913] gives 1.09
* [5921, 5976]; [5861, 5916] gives 1.05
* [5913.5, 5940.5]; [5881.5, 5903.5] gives 1.11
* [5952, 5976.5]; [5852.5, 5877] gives 1.04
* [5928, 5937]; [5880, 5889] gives 0.99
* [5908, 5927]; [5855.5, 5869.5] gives 1.05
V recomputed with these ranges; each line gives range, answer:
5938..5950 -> 92.94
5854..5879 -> 97.18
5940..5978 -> 97.86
